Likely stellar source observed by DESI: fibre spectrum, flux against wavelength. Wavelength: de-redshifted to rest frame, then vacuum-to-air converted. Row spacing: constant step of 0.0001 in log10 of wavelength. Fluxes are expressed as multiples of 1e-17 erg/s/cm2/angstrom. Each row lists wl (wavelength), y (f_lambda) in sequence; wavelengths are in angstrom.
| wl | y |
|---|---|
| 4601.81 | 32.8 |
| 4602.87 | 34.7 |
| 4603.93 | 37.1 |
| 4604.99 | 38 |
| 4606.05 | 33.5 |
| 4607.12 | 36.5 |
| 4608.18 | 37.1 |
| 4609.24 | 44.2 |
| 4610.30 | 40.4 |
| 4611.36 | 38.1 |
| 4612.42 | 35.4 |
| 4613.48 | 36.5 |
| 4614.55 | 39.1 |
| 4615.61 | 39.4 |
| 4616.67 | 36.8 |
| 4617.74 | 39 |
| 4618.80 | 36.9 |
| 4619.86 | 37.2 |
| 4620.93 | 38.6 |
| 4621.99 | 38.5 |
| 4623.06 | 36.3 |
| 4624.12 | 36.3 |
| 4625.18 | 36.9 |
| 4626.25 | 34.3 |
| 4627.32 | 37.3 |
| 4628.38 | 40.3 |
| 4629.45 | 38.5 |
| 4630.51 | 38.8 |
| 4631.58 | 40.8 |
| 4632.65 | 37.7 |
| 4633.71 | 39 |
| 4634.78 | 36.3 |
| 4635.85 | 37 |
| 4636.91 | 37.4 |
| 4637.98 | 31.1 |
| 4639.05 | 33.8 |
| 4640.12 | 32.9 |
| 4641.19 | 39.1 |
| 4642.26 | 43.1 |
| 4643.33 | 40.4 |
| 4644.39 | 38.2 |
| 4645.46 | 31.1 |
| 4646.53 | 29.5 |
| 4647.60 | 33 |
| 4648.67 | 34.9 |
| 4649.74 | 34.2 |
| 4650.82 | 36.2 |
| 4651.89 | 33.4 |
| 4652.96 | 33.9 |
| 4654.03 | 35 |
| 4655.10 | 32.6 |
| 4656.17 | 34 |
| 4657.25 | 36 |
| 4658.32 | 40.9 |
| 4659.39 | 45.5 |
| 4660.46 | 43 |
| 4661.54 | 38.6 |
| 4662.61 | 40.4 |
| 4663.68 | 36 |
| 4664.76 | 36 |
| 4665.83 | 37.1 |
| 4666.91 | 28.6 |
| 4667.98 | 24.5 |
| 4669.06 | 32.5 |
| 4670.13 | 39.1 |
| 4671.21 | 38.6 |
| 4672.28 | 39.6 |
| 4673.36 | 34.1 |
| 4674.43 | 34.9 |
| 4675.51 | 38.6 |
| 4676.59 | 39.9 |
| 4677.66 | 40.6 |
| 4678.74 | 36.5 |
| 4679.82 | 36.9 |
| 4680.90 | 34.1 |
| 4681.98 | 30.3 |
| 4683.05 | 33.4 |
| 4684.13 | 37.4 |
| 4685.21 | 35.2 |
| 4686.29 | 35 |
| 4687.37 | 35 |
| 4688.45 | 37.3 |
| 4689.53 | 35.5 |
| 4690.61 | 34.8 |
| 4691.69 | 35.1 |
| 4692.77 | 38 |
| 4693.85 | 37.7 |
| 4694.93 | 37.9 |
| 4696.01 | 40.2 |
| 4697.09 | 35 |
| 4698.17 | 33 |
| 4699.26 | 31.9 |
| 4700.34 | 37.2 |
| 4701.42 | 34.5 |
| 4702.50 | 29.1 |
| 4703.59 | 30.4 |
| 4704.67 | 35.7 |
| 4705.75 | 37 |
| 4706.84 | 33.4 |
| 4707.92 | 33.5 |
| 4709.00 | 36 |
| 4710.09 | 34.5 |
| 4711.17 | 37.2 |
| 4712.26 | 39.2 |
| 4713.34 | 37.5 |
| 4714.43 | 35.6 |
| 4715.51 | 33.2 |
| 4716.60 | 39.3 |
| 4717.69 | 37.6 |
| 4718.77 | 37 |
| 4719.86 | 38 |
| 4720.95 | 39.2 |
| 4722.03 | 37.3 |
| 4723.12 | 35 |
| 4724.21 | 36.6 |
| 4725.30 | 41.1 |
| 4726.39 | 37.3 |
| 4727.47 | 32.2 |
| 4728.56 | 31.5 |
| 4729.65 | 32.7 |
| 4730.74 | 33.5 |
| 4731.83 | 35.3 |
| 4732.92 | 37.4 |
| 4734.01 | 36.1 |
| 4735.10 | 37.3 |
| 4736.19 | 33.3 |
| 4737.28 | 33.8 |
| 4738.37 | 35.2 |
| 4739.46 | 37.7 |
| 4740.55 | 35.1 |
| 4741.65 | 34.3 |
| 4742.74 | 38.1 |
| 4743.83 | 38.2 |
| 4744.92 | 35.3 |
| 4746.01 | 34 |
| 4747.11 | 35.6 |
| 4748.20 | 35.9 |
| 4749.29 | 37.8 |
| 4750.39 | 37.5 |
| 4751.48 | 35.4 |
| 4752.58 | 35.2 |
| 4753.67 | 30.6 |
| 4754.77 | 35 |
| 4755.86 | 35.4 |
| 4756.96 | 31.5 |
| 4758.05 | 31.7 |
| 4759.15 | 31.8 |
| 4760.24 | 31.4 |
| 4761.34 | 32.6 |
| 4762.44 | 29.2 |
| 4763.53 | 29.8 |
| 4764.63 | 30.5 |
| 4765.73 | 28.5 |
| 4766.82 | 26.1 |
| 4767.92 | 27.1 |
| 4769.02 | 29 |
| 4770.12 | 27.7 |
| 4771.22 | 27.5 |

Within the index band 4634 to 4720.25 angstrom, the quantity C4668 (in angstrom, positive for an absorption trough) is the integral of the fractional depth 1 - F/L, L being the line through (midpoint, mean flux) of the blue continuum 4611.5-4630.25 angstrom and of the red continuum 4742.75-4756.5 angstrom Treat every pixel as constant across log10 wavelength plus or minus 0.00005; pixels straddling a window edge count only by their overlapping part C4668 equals 1.9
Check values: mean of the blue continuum 37.5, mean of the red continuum 35.6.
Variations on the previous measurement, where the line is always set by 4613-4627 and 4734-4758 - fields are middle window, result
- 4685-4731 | 0.3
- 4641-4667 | 0.2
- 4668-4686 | 0.2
